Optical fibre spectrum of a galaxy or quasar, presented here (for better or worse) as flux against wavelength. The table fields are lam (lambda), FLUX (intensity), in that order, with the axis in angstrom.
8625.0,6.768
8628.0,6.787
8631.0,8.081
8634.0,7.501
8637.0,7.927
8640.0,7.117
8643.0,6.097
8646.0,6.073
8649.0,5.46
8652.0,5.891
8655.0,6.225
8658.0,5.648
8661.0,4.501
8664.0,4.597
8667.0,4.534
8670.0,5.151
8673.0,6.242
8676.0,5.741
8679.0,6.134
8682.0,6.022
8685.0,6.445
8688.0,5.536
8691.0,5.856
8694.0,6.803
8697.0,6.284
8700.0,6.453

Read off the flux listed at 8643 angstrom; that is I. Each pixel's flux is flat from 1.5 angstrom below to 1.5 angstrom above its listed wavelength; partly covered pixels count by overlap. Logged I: 6.097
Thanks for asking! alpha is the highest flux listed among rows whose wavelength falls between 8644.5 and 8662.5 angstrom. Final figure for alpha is 6.225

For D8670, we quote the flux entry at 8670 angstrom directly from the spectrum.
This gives 5.151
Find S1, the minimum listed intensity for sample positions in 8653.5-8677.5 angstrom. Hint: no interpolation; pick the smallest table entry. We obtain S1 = 4.501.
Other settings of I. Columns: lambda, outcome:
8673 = 6.242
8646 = 6.073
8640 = 7.117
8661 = 4.501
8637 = 7.927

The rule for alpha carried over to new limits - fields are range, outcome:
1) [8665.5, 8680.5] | 6.242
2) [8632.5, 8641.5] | 7.927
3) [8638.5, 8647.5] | 7.117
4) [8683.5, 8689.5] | 6.445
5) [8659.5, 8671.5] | 5.151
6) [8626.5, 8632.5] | 8.081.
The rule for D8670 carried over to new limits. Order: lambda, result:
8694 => 6.803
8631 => 8.081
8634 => 7.501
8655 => 6.225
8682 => 6.022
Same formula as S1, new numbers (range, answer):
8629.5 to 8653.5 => 5.46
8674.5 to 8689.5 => 5.536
